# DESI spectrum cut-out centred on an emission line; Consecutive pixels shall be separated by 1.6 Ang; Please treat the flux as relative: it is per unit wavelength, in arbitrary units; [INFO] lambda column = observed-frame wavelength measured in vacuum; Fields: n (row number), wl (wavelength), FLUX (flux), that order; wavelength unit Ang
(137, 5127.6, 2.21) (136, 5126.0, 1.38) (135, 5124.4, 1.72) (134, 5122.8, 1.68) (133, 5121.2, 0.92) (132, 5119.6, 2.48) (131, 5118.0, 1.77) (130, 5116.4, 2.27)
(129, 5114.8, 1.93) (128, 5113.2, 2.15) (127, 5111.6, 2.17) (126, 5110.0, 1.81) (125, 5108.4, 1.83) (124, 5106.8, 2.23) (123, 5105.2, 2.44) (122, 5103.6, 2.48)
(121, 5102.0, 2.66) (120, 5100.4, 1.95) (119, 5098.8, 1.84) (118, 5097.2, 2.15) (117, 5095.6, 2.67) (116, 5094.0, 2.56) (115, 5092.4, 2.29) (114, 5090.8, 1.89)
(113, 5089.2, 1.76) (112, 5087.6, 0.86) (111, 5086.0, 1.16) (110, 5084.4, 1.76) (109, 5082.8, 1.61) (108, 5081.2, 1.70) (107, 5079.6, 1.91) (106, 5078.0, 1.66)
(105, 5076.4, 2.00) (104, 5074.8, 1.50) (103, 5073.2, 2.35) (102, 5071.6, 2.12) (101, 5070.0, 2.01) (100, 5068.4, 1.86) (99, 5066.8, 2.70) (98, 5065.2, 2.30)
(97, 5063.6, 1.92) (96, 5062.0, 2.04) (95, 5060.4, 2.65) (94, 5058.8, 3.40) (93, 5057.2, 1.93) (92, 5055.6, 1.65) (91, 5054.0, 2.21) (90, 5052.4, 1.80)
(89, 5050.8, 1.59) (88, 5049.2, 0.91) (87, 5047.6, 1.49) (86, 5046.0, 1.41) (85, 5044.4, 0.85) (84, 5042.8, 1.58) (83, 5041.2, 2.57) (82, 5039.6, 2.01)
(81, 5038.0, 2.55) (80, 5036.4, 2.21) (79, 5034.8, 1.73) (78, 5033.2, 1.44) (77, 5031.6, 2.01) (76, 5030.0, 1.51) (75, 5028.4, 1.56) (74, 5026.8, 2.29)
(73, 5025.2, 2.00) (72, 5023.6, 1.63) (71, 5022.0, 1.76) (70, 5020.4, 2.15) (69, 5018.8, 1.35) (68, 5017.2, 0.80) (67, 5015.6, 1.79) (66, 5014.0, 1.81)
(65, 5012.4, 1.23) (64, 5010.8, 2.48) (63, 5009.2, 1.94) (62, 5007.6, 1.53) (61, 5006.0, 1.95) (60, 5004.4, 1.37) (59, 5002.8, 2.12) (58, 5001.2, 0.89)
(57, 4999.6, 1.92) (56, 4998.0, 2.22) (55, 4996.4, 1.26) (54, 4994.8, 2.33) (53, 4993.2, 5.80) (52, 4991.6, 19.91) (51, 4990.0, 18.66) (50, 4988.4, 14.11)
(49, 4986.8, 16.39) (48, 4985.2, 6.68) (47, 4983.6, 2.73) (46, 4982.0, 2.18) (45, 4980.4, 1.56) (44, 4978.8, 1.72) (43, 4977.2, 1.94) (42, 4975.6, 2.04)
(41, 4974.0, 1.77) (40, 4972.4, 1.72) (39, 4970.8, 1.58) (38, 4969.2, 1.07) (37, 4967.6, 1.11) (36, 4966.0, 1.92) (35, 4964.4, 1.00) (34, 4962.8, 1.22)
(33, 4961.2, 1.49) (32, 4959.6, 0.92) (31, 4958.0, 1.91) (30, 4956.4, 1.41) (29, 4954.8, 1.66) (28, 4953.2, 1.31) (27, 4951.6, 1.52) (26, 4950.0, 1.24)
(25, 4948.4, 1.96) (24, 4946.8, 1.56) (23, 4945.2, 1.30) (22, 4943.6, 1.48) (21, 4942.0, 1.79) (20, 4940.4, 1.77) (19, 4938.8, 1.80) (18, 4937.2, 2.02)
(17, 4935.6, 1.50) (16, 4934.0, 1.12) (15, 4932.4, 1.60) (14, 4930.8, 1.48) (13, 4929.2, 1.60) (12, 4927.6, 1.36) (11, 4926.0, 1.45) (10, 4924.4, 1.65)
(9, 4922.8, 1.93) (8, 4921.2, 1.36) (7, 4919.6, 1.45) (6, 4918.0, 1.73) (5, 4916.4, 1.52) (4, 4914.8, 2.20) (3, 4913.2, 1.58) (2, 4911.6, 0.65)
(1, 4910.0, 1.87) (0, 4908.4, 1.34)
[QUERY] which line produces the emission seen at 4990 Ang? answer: [O II] 3727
